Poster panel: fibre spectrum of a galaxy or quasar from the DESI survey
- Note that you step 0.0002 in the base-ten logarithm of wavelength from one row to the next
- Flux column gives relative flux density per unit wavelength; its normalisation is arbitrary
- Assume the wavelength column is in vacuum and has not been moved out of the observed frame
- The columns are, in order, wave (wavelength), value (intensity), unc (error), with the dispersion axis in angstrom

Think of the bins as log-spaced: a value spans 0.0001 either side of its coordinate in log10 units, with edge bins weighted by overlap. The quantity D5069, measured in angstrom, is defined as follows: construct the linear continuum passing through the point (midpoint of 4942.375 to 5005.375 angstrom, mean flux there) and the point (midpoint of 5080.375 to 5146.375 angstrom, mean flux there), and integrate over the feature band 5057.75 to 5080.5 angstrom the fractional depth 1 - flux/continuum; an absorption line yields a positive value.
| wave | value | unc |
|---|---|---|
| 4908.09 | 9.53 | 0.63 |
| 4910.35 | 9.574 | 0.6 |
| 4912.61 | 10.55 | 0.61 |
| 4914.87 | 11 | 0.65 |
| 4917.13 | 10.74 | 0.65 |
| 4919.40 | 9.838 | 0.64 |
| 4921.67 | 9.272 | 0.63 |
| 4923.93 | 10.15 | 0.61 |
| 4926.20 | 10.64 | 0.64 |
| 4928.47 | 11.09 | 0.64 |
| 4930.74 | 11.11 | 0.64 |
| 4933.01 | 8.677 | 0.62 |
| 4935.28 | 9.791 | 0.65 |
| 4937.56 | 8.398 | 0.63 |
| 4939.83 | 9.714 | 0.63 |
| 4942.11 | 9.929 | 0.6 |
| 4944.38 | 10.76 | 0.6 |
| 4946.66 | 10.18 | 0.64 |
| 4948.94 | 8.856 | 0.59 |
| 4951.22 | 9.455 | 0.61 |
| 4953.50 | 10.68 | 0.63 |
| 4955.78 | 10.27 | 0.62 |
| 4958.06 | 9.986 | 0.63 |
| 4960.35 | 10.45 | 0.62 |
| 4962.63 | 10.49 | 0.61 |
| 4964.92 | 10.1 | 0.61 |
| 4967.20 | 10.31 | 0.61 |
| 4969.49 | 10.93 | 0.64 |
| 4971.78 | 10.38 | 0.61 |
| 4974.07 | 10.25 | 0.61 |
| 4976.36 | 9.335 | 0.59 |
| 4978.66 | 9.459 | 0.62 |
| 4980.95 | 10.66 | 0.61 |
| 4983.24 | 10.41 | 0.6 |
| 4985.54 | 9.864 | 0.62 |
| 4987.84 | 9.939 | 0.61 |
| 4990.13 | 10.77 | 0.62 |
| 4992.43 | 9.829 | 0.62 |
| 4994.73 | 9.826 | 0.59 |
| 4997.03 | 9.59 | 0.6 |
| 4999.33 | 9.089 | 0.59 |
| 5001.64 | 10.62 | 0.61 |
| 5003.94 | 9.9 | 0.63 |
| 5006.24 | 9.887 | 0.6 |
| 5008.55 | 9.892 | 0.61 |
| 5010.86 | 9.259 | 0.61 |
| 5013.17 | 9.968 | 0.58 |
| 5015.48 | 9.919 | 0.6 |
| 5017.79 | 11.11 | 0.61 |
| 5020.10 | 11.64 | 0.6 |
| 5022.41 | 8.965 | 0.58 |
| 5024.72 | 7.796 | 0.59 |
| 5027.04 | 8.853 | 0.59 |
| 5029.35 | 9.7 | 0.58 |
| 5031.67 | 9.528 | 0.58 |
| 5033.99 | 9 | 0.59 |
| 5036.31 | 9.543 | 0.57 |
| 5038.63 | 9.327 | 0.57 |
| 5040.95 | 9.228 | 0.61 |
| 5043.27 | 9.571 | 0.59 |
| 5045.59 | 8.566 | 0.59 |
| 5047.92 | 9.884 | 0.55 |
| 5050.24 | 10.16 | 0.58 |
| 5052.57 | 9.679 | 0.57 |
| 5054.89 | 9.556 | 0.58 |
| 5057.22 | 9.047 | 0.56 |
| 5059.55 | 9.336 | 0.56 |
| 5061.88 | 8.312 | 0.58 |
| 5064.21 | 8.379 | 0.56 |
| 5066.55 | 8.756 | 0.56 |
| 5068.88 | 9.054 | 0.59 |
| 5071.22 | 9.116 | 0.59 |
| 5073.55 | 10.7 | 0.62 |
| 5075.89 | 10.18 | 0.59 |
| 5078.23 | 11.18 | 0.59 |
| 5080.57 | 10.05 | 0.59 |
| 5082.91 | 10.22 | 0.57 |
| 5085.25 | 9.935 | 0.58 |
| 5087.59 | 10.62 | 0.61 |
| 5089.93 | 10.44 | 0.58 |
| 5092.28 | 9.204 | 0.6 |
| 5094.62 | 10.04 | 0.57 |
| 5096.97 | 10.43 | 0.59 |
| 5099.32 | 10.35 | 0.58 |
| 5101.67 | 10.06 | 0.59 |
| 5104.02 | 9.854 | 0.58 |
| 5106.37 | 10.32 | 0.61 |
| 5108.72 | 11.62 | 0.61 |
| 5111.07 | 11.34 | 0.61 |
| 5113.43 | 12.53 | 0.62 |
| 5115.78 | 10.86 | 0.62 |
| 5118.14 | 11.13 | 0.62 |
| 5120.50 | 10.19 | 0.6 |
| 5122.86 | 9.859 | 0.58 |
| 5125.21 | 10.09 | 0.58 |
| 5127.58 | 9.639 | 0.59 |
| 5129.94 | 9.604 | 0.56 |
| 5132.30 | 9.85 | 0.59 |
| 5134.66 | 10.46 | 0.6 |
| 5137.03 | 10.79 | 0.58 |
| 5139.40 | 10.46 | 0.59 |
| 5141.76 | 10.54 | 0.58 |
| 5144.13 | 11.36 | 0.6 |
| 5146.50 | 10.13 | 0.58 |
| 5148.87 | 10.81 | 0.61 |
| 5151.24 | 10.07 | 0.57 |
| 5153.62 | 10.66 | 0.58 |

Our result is 1.9 angstrom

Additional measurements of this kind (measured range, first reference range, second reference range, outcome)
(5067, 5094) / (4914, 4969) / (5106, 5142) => 1.1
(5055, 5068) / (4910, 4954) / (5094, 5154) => 1.9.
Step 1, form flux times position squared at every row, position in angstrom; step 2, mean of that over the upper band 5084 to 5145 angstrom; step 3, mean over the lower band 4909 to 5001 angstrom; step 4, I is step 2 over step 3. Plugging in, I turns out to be 1.1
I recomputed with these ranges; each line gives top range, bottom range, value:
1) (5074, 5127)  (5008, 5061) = 1.13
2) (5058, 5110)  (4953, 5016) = 1.02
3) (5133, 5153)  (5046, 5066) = 1.18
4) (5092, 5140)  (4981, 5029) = 1.10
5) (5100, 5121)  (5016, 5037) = 1.17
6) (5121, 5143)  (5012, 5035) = 1.10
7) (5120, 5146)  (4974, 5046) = 1.11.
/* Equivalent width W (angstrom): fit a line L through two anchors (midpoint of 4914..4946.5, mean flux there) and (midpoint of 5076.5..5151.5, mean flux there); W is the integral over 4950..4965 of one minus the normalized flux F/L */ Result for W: -0.1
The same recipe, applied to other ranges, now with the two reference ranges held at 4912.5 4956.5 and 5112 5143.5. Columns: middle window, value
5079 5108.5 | 0.6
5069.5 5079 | 0.2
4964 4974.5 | -0.3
